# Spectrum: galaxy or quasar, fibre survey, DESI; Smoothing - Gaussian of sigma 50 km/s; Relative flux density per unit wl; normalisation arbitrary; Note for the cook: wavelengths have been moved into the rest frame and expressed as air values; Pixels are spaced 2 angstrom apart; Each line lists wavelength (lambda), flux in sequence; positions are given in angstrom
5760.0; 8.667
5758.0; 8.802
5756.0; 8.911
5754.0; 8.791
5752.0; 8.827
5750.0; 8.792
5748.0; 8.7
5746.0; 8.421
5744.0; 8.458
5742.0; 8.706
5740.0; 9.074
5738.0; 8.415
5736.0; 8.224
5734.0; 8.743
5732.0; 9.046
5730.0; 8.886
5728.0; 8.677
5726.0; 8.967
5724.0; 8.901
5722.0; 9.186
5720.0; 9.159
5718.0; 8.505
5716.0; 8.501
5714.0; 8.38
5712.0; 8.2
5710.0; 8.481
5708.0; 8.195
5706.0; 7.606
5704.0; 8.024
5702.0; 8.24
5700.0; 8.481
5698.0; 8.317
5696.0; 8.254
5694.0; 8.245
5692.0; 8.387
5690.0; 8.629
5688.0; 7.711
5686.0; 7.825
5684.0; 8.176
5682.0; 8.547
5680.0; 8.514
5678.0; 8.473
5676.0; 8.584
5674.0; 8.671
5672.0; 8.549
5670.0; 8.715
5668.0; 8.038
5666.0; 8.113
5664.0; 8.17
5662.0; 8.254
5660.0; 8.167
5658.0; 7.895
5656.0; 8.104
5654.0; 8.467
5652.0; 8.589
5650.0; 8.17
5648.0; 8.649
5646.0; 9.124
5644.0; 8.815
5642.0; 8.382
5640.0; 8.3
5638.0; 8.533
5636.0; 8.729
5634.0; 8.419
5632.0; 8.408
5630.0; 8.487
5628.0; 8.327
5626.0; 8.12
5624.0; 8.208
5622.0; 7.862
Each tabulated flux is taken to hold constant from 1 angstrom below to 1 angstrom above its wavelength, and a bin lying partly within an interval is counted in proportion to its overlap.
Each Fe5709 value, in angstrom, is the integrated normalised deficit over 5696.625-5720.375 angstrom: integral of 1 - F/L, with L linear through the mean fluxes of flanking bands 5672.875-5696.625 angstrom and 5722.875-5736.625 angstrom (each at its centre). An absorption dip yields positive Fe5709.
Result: 0.7 angstrom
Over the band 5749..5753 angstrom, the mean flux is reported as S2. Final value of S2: 8.81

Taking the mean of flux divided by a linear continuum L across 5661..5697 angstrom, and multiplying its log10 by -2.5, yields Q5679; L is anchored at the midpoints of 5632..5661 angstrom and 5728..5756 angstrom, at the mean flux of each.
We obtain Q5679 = 0.03 mag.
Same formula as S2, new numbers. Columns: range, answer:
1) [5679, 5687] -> 8.27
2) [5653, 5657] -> 8.29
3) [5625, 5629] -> 8.22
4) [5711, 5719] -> 8.4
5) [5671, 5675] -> 8.61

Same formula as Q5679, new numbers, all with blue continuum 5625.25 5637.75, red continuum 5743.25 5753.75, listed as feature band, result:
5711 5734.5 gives -0.02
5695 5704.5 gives 0.04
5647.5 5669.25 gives 0.03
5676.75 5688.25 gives 0.04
